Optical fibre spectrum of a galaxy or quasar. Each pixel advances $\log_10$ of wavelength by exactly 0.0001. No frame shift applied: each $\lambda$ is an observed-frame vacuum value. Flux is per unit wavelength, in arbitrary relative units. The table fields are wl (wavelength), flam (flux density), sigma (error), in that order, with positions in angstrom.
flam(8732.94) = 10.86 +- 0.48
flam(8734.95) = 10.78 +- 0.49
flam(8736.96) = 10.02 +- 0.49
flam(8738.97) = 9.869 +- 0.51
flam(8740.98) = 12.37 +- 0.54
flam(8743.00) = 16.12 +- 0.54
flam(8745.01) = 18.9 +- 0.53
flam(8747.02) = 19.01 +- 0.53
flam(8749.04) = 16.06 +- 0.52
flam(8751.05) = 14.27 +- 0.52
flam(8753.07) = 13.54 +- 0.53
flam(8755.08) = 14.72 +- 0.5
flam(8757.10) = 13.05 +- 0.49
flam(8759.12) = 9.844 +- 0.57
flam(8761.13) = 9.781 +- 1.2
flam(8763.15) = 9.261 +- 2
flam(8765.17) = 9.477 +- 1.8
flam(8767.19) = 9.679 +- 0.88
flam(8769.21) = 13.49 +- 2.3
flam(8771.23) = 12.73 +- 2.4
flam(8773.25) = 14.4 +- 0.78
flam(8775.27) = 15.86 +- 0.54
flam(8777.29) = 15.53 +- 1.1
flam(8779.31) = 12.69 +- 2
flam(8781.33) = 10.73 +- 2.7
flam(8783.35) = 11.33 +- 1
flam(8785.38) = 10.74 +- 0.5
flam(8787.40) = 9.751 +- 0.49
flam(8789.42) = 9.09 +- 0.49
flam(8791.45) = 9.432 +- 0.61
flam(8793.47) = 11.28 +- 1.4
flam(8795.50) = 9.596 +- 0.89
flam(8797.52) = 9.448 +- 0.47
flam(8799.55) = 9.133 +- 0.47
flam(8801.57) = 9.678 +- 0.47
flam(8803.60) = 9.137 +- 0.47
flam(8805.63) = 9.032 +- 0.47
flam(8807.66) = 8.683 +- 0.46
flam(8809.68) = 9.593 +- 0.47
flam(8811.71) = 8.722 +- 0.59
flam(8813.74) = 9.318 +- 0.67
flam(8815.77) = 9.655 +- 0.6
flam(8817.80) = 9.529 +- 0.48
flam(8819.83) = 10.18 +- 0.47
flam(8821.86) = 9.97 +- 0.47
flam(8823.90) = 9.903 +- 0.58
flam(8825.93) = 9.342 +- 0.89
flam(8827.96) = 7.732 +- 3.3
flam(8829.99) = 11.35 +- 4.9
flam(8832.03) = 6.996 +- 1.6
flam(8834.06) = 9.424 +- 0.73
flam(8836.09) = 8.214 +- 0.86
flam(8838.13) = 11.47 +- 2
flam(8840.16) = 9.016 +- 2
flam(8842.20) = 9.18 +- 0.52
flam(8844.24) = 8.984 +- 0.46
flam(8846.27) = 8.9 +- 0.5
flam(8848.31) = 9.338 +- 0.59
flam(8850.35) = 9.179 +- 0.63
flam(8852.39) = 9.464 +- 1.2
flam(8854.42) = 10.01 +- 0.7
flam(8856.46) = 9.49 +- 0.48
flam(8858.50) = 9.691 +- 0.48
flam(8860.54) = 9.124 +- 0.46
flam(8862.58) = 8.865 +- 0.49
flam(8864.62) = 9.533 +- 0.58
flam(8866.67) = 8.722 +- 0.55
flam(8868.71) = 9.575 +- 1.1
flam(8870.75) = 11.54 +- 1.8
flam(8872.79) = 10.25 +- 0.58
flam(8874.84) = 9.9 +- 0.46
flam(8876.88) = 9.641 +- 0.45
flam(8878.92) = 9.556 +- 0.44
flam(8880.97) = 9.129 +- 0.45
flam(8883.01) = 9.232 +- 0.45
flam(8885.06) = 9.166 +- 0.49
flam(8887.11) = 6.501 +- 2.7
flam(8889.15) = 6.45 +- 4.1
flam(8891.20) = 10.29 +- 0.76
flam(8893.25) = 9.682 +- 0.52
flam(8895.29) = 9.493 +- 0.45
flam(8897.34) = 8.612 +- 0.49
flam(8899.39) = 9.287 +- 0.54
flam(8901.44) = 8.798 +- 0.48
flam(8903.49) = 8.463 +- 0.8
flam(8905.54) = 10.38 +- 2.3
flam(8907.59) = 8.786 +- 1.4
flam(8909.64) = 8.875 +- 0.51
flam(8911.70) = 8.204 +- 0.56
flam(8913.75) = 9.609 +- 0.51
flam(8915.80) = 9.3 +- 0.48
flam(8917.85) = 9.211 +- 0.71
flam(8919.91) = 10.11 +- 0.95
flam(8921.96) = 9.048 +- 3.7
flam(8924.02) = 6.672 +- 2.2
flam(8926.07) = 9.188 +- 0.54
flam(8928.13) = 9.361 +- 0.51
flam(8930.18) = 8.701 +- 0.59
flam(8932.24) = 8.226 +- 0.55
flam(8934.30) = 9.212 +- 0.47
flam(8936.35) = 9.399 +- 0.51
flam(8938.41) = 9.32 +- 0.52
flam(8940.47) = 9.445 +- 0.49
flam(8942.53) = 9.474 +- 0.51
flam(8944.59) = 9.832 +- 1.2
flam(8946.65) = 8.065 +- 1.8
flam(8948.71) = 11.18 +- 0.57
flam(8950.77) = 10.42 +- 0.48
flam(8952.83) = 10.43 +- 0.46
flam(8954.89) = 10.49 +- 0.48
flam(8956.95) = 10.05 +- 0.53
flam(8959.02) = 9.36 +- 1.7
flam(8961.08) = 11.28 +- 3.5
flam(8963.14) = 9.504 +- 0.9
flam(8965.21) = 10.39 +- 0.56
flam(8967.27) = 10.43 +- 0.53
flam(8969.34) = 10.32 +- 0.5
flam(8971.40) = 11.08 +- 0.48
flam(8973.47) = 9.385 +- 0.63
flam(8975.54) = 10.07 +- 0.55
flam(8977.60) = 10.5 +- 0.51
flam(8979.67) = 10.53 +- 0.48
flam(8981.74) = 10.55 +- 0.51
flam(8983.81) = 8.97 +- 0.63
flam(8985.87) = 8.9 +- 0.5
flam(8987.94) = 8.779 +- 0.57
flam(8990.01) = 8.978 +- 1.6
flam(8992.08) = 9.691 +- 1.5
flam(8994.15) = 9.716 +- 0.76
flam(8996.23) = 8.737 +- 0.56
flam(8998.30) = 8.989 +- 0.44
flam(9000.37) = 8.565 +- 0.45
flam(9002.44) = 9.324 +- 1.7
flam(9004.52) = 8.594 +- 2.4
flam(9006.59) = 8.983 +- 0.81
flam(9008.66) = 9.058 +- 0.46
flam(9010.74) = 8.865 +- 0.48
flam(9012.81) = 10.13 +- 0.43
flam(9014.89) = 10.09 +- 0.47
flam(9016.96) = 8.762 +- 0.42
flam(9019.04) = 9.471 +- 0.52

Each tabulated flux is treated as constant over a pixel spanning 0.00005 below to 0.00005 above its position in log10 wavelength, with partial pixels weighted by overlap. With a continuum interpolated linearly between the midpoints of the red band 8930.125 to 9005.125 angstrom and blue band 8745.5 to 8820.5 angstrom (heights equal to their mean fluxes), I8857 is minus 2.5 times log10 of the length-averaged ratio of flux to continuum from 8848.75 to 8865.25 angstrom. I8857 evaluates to 0.135 mag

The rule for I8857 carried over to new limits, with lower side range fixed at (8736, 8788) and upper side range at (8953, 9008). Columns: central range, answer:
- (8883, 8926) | 0.214 mag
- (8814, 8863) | 0.244 mag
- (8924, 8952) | 0.114 mag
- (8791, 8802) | 0.252 mag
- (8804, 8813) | 0.325 mag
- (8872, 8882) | 0.157 mag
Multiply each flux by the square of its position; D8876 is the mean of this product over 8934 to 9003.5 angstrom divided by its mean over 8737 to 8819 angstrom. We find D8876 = 0.9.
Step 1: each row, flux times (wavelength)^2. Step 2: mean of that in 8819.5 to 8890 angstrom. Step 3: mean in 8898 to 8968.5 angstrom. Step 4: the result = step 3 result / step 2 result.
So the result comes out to 1.0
